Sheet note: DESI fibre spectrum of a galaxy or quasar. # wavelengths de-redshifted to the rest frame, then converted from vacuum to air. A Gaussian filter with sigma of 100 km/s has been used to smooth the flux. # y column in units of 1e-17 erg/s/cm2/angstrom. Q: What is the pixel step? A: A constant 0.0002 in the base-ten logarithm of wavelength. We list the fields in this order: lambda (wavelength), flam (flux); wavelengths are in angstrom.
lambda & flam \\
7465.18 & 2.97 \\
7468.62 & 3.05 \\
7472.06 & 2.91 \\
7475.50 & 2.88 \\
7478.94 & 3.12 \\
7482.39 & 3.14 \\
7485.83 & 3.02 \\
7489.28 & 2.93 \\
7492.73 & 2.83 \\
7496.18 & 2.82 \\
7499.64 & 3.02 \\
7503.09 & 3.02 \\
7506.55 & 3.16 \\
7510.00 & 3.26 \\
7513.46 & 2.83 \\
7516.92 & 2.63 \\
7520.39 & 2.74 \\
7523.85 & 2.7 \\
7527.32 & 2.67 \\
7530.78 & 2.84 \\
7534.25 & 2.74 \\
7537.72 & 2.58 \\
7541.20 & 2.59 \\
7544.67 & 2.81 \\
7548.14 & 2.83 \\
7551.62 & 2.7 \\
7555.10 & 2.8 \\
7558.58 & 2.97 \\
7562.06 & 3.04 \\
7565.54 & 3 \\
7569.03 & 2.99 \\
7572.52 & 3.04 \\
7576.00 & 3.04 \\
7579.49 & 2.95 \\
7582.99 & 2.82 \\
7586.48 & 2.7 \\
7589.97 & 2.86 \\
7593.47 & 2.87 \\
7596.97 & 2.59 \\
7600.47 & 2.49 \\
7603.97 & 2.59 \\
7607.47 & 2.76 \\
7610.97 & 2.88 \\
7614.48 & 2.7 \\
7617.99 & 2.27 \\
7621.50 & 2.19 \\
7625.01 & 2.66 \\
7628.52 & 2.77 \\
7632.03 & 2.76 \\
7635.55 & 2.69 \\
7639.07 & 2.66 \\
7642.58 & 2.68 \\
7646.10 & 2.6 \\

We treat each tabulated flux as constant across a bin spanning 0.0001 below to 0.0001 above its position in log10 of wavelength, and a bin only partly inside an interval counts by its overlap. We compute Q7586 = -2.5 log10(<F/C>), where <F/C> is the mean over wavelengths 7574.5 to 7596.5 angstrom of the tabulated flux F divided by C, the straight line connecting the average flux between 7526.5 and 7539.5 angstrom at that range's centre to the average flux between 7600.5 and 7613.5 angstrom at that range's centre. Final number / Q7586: -0.06 mag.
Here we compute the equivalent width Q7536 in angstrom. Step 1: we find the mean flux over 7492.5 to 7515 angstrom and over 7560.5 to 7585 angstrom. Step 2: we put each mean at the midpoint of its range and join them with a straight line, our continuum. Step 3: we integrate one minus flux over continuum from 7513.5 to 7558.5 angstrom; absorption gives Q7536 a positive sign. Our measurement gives 3.9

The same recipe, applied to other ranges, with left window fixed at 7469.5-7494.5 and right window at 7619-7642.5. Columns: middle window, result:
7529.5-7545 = 0.8 angstrom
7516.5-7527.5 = 0.7 angstrom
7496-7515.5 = -0.7 angstrom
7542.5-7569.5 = -0.8 angstrom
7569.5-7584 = -1.2 angstrom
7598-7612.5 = 0.0 angstrom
